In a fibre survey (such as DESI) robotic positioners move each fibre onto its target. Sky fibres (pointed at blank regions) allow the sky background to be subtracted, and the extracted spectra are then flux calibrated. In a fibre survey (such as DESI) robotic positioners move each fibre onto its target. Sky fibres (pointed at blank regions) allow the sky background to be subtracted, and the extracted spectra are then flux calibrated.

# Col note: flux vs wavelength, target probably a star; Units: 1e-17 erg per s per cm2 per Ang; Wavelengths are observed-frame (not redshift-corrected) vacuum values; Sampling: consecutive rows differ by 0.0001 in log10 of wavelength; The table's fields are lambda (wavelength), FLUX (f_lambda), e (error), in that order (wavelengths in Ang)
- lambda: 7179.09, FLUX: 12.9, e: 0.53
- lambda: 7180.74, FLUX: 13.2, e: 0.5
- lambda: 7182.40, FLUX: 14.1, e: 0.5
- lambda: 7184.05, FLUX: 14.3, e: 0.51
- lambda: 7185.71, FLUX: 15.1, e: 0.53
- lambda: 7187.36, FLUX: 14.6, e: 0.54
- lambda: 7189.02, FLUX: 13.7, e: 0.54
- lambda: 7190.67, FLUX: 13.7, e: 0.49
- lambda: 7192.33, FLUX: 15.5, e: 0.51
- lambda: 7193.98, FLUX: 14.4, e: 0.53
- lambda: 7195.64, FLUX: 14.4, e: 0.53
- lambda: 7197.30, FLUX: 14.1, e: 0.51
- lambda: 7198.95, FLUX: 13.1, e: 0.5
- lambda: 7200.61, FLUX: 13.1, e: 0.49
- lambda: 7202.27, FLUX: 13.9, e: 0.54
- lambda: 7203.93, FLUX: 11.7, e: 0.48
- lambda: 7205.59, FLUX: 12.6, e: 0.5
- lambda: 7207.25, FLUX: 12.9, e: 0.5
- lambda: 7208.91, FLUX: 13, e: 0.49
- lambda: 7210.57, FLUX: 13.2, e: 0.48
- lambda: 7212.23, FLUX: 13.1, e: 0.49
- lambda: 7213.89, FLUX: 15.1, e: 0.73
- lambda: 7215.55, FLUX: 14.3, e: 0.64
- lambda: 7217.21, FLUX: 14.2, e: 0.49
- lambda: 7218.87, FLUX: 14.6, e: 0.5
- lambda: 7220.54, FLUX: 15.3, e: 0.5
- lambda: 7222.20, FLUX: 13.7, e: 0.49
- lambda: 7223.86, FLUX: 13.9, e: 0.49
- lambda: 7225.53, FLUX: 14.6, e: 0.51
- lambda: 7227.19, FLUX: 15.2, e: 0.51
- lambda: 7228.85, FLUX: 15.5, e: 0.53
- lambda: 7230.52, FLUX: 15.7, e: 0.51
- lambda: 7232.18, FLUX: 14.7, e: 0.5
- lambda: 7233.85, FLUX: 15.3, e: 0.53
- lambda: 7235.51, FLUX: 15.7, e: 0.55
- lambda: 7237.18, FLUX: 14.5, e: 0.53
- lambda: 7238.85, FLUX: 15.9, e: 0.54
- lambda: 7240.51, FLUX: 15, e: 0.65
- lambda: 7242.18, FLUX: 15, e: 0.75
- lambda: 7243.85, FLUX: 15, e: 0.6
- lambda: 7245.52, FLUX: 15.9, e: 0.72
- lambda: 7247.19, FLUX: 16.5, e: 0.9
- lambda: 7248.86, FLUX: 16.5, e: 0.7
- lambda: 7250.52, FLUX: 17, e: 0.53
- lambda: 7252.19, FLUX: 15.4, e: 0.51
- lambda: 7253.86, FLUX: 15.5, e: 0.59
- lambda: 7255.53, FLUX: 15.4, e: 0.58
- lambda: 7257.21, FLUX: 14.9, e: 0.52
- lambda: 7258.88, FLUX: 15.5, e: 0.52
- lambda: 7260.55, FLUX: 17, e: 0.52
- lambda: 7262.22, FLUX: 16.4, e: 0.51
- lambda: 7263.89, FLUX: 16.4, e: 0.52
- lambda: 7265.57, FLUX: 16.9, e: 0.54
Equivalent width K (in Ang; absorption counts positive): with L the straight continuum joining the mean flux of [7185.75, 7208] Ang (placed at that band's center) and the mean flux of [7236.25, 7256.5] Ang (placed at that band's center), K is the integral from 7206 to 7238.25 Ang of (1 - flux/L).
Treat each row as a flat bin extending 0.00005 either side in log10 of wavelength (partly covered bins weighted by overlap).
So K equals 0.6 Ang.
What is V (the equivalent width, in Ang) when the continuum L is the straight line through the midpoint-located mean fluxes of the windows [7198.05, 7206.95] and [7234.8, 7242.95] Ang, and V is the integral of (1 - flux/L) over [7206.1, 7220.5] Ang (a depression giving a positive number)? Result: -0.3 Ang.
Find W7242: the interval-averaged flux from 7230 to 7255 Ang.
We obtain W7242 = 15.6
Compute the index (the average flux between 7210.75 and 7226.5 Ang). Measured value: 14.3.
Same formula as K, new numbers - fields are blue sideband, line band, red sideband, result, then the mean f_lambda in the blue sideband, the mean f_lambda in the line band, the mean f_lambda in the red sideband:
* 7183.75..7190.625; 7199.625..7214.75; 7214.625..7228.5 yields 1.3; 14.4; 13.2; 14.5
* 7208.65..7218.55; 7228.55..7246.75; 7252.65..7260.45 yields -0.6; 13.9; 15.3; 15.5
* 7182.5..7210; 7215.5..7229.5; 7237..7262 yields 0.1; 13.8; 14.6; 15.7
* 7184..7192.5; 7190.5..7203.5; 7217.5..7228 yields 0.4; 14.4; 14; 14.5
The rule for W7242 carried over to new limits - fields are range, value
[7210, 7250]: 15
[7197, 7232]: 14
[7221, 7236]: 14.9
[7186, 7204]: 14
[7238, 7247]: 15.4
